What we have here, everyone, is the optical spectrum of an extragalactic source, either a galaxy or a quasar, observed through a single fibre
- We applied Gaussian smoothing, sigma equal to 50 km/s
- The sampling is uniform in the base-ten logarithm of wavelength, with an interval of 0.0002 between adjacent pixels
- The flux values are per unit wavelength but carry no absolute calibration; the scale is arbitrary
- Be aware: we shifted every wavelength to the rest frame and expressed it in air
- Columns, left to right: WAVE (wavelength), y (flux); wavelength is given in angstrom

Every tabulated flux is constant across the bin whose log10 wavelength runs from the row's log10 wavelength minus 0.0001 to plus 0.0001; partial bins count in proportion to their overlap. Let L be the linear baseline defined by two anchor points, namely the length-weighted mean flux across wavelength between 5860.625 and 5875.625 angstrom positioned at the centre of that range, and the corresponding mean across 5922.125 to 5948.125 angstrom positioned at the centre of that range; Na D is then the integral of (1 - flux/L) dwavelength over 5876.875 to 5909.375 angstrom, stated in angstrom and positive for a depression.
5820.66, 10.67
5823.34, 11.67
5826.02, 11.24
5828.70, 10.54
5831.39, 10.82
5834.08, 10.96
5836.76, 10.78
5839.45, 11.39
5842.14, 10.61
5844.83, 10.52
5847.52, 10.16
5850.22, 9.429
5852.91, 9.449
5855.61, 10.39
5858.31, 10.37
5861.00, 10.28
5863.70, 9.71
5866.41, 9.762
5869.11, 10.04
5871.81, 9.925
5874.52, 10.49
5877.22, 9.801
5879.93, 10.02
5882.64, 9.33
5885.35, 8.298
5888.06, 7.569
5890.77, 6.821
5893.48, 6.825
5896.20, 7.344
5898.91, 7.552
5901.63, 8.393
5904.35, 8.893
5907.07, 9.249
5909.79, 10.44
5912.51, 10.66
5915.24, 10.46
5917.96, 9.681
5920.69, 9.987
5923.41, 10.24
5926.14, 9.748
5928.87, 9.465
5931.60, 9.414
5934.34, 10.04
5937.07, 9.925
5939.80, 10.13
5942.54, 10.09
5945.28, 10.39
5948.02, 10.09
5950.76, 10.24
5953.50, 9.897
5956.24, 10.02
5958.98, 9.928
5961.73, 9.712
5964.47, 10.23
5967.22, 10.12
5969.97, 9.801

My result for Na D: 5.3 angstrom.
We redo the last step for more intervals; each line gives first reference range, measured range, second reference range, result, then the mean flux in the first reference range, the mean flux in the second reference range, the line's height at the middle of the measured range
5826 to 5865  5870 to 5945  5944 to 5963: 6.52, 10.4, 10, 10.2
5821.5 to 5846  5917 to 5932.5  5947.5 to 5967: 0.75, 10.9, 10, 10.3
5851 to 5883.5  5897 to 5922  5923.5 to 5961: 1.32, 9.96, 9.96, 9.96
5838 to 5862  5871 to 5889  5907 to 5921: 1.51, 10.3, 10.2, 10.2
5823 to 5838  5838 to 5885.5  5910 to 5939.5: 2.67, 11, 9.99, 10.6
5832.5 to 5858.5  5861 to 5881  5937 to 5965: 0.66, 10.4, 10.1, 10.3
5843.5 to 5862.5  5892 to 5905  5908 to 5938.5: 2.97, 10.1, 10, 10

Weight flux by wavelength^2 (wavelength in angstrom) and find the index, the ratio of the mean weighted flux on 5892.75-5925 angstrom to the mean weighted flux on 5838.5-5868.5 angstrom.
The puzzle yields 0.9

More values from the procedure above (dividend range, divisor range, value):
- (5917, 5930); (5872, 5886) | 1.03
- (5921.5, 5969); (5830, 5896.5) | 1.06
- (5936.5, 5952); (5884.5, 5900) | 1.40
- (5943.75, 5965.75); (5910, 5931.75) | 1.02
